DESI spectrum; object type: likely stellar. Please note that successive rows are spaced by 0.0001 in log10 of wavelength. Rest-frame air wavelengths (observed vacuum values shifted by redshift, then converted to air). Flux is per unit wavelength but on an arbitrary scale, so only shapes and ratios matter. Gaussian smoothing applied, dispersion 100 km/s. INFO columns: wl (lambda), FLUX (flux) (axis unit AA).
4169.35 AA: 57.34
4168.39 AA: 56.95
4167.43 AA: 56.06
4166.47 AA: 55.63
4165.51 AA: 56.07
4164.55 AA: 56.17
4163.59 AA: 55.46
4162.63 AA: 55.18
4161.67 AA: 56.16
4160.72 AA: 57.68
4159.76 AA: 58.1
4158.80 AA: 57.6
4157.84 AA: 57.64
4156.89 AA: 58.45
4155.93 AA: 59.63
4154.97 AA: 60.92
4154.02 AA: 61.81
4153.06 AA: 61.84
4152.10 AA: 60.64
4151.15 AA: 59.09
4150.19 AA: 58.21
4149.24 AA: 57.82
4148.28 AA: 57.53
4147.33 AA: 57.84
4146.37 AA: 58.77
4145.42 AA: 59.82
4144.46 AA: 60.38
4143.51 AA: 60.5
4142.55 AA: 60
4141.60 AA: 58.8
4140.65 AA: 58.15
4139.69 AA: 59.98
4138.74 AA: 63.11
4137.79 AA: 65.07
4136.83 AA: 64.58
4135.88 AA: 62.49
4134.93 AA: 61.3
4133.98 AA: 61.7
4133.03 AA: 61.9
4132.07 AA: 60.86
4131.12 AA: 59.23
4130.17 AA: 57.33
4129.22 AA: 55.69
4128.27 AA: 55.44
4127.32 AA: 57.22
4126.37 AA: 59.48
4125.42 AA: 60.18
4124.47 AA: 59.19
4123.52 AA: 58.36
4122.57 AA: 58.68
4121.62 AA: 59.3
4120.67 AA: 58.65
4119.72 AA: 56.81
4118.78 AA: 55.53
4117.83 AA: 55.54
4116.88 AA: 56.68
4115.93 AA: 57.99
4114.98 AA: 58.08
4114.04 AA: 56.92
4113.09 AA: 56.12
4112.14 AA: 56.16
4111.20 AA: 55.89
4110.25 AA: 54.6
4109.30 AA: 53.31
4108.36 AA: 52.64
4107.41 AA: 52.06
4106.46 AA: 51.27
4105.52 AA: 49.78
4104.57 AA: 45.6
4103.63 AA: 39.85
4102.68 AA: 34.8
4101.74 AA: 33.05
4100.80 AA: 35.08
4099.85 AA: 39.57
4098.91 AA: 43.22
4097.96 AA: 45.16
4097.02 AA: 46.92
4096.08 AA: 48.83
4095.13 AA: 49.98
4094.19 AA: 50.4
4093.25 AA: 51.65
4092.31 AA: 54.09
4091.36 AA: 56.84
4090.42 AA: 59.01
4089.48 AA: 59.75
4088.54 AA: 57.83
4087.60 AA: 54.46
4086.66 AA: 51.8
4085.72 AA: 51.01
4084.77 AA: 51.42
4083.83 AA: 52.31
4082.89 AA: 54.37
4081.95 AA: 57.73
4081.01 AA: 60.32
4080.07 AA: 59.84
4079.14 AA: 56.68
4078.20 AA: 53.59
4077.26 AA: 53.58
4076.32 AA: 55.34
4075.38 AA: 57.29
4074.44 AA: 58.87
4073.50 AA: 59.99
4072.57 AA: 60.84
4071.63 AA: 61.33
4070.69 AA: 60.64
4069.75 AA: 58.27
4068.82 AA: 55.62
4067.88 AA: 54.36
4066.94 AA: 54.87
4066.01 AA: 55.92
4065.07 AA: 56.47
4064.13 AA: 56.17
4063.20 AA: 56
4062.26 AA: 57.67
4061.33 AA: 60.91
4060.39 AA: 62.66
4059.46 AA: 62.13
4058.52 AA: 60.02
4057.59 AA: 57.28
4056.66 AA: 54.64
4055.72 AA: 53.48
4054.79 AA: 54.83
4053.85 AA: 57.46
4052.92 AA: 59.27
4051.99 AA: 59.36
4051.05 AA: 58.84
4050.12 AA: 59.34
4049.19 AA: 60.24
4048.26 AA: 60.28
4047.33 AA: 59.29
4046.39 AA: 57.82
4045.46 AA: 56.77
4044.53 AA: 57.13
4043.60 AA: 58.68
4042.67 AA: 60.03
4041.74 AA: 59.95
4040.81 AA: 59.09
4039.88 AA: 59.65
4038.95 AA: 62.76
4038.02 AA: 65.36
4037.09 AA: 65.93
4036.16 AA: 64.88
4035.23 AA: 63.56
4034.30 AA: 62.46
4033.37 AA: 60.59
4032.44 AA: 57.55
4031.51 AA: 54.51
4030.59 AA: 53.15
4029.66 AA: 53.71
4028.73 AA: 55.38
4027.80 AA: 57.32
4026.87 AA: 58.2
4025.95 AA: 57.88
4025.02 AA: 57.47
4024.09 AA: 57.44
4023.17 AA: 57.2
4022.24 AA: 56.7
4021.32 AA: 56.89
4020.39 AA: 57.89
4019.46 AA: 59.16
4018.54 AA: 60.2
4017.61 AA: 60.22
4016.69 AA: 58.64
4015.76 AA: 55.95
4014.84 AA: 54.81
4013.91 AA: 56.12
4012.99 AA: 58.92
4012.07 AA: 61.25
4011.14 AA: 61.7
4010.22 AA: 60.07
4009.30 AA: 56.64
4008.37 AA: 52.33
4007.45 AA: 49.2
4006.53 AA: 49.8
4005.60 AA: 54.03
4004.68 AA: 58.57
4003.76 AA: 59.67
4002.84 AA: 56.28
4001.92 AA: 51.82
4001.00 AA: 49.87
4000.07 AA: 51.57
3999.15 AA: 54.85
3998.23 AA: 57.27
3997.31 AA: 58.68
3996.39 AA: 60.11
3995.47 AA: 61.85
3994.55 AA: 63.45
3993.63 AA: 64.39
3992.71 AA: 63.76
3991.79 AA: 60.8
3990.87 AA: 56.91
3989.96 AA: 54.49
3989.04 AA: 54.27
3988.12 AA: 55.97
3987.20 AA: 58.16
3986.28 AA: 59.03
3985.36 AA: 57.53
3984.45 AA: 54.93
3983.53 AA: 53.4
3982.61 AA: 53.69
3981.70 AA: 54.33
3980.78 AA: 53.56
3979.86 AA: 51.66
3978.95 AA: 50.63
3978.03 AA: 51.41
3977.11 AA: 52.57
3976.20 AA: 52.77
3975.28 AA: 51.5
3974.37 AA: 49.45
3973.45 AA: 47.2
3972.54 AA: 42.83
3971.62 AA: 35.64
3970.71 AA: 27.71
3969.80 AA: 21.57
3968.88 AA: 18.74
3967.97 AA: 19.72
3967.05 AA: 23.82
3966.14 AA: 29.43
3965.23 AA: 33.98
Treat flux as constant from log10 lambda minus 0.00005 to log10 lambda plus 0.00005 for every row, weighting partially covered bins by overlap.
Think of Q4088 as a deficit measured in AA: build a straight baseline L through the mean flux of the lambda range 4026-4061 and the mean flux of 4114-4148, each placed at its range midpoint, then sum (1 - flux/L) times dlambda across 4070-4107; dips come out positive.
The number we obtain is 4.5 AA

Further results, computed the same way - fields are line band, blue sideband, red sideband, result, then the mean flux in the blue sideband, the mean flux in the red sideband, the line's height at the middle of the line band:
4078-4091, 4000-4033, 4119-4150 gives 0.5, 56.4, 59.5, 58.2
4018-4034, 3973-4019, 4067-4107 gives -0.7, 55.9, 52.2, 54.7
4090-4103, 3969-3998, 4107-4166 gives 2.4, 52.4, 58.4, 56.8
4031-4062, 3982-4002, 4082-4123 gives -2.9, 57.2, 51.8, 54.5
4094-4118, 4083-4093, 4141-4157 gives 3.0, 54.7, 59.5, 56.2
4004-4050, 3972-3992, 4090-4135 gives -4.3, 53.3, 53.2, 53.3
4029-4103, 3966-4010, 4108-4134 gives -1.8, 50.8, 57.4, 54.7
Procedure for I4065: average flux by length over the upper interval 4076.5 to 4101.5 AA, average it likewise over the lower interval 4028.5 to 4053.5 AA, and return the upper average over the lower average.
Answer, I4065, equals 0.87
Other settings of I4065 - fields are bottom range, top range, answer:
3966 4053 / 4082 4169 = 1.01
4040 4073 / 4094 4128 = 0.89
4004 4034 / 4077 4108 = 0.88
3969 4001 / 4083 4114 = 0.95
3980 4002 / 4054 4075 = 1.02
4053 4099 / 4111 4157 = 1.06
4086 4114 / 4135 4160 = 1.21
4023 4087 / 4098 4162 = 0.97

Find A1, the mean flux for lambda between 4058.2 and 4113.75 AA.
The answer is 53.5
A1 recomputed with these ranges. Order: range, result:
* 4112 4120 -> 56.7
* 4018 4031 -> 57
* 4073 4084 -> 56.8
